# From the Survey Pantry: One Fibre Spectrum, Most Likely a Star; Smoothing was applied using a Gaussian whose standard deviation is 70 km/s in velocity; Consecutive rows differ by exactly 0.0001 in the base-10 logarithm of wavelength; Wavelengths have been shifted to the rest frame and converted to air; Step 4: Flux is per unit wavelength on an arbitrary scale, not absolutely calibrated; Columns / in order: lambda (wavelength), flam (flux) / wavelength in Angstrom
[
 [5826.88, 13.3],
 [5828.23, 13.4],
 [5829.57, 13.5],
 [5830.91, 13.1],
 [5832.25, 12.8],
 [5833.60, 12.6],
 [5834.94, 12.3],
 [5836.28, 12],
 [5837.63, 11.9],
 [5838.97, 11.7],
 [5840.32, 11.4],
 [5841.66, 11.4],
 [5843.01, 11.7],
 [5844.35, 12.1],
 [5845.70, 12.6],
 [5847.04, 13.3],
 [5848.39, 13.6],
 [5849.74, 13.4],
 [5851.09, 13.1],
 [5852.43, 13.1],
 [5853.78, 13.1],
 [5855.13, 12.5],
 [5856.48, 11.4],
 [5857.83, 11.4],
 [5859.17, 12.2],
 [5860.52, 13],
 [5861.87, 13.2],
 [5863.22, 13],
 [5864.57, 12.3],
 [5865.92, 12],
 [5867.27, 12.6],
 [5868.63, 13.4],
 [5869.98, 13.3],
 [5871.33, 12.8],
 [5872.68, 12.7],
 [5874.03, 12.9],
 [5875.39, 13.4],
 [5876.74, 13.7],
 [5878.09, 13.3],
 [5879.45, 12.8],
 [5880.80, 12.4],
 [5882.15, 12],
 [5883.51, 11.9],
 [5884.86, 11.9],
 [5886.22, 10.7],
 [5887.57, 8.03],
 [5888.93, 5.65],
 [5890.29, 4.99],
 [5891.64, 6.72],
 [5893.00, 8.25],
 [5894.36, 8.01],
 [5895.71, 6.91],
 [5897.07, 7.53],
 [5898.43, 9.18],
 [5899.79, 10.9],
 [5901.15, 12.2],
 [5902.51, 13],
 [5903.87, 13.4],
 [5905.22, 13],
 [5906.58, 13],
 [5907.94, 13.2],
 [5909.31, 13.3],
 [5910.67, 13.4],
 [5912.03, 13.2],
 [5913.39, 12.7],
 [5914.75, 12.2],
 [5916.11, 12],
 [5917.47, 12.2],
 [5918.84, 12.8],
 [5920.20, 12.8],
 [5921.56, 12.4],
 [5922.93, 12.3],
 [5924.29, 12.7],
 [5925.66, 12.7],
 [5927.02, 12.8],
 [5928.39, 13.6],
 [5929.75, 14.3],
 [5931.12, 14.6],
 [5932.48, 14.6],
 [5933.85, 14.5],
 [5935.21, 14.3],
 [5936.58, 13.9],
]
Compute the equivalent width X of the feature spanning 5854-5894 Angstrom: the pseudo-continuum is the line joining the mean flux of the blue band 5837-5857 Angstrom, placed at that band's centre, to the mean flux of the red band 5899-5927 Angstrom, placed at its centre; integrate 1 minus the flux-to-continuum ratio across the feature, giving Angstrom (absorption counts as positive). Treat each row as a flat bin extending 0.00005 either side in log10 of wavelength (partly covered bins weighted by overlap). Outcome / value 3.2 Angstrom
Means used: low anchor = 12.4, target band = 11.5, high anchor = 12.7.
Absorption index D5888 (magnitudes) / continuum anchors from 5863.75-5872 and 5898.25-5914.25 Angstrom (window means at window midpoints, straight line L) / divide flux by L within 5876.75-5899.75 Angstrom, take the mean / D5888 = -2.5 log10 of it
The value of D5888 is 0.308 mag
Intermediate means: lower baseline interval 12.7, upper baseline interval 12.6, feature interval 9.56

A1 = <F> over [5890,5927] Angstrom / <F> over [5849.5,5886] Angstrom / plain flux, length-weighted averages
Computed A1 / 0.90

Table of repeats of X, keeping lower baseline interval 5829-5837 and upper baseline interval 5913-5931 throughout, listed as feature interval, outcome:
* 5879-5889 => 1.4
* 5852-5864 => 0.2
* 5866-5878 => -0.3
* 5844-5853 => -0.2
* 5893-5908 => 2.4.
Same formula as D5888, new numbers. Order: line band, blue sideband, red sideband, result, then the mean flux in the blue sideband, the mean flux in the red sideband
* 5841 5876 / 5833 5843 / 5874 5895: -0.14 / 11.9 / 10.3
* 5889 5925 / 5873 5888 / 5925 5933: 0.17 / 12.2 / 13.8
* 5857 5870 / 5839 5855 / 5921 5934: 0.01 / 12.6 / 13.4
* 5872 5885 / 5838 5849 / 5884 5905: -0.24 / 12.2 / 9.27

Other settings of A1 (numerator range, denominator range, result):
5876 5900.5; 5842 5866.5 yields 0.77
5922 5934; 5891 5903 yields 1.48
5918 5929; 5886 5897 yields 1.75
